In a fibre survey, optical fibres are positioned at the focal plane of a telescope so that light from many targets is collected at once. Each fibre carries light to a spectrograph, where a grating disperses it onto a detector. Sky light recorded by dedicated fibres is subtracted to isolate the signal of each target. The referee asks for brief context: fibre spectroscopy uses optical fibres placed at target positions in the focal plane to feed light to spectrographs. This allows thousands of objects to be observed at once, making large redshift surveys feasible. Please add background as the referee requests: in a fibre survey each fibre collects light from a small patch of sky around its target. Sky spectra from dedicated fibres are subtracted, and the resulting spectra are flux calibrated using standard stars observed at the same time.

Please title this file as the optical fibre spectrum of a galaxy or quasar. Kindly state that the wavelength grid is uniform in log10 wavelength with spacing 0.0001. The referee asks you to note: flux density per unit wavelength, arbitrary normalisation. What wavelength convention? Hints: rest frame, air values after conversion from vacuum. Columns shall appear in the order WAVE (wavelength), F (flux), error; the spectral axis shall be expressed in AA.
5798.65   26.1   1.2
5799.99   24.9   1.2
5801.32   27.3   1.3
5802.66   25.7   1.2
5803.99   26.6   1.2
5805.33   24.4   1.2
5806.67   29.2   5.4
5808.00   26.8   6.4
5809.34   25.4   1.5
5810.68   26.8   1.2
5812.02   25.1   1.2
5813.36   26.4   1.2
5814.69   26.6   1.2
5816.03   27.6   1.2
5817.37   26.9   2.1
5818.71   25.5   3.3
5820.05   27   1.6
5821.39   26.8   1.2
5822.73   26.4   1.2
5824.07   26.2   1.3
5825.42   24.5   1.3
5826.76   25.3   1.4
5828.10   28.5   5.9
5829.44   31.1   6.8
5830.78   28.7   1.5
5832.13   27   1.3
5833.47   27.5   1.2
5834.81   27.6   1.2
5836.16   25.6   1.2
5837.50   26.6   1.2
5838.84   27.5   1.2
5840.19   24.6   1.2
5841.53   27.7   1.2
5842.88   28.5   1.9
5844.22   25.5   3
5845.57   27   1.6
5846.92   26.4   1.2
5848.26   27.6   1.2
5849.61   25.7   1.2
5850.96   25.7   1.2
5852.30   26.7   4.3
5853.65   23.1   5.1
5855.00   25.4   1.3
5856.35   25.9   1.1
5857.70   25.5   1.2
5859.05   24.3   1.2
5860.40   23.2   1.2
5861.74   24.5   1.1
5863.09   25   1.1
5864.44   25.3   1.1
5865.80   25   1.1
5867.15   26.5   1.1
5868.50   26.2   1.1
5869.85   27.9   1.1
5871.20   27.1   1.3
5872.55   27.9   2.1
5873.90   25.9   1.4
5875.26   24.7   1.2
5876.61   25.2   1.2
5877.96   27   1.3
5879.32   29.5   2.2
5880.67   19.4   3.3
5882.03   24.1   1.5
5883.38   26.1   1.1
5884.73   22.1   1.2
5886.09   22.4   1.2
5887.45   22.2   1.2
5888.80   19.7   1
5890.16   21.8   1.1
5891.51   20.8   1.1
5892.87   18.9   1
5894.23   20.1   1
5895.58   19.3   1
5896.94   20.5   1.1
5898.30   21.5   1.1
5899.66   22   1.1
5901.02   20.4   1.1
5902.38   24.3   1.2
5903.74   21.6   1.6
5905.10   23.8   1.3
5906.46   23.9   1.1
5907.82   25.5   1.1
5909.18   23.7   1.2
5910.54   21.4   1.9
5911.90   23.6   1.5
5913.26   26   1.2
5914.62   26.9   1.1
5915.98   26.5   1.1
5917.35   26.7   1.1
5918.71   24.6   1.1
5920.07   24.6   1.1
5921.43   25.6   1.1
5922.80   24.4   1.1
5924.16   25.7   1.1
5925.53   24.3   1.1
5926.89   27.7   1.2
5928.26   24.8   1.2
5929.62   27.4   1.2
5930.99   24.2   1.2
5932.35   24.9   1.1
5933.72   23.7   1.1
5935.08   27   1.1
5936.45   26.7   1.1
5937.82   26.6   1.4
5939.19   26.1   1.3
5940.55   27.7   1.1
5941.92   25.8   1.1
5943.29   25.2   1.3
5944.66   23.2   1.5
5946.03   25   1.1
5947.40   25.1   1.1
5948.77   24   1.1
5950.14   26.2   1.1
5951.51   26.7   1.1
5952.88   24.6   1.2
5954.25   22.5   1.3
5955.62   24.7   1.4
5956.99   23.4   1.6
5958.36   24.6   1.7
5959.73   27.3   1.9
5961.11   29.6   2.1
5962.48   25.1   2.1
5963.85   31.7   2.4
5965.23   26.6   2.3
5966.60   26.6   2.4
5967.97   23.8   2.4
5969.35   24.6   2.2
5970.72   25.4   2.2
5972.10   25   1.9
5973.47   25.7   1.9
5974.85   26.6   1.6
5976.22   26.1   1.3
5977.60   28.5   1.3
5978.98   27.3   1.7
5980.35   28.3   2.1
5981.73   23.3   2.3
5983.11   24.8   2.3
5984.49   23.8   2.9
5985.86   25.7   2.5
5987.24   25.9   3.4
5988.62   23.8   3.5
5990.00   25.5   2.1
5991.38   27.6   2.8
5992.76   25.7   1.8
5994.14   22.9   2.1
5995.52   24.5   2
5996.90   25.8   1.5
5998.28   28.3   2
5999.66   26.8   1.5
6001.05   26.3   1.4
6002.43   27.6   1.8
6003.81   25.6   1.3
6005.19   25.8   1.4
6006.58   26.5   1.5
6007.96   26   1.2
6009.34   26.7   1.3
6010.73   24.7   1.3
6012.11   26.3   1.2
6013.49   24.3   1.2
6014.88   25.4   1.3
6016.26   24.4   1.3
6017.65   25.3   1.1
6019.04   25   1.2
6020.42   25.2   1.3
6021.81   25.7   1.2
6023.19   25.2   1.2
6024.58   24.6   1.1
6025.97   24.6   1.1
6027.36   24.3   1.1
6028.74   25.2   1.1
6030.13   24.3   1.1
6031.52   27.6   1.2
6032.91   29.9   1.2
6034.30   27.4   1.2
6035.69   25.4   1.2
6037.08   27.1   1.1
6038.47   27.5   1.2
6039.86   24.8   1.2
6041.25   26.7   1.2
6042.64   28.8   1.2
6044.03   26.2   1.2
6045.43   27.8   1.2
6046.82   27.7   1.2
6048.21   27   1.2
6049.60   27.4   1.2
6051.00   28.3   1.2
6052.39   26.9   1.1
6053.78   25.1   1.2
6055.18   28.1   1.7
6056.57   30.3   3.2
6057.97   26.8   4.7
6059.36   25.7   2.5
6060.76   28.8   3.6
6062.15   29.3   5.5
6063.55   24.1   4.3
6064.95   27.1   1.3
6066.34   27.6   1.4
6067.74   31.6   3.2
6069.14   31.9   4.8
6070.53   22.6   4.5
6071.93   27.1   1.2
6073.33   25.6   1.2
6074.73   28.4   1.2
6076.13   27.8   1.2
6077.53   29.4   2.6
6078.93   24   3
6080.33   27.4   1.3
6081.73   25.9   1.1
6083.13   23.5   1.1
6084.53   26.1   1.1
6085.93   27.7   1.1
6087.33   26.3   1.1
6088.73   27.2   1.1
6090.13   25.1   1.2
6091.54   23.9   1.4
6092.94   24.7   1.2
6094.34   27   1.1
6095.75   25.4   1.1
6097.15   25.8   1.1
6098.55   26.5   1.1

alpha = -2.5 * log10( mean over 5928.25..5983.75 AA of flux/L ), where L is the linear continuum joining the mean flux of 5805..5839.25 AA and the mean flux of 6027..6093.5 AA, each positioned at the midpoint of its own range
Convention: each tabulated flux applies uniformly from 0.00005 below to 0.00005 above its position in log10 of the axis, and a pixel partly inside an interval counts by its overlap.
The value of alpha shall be 0.044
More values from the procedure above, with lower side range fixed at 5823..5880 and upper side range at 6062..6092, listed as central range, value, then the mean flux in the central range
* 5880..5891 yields 0.188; 22.2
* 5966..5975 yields 0.053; 25.3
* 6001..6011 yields 0.018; 26.2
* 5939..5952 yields 0.044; 25.5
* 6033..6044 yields -0.010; 27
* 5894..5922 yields 0.128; 23.5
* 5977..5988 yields 0.028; 25.9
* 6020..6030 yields 0.073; 24.9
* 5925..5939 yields 0.031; 25.8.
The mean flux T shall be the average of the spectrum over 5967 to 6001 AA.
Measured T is 25.7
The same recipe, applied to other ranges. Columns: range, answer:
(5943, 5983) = 25.7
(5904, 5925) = 24.8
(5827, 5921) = 24.9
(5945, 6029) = 25.6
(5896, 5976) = 25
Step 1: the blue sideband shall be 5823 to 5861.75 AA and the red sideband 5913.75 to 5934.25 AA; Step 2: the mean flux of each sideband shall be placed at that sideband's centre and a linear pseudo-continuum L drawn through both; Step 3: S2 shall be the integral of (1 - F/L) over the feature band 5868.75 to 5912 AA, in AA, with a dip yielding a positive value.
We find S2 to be 4.3 AA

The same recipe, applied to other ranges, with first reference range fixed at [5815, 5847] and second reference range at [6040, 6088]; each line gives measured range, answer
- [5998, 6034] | 1.7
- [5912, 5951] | 2.1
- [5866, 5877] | 0.2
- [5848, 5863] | 1.0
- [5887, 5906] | 4.1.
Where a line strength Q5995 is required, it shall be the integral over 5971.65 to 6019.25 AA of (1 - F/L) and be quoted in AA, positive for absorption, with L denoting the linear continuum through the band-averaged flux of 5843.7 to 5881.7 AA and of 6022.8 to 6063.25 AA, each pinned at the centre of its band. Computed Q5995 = 1.3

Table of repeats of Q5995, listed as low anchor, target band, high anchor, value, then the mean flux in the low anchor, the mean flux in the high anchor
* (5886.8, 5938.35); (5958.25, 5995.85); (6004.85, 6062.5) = -1.2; 23.8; 26.4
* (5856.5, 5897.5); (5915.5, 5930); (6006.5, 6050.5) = -0.6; 24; 26.1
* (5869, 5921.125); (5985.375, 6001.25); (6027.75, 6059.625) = 0.1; 23.7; 27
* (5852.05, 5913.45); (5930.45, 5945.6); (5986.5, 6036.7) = -0.6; 23.8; 25.7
